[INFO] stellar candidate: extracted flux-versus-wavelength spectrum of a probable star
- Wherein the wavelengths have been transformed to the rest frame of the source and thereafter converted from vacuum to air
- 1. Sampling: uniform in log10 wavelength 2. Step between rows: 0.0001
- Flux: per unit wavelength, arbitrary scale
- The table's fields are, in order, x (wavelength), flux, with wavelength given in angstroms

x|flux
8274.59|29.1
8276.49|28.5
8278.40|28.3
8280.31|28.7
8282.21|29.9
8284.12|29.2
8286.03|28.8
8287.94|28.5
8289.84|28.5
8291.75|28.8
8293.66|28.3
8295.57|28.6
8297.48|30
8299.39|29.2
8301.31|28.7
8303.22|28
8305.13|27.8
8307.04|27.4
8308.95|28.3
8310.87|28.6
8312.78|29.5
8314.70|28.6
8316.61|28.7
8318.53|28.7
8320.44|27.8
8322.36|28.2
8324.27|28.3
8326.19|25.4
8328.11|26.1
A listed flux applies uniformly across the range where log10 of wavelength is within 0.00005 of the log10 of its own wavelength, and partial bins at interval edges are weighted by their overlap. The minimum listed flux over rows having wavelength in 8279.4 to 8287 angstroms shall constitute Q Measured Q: 28.7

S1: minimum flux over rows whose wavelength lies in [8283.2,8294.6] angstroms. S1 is 28.3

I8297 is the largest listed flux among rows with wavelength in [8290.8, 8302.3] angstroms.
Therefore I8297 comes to 30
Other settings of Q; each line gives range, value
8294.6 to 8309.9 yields 27.4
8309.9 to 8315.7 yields 28.6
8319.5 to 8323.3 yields 27.8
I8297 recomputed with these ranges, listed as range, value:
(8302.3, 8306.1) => 28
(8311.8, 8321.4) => 29.5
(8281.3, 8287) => 29.9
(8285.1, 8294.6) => 28.8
